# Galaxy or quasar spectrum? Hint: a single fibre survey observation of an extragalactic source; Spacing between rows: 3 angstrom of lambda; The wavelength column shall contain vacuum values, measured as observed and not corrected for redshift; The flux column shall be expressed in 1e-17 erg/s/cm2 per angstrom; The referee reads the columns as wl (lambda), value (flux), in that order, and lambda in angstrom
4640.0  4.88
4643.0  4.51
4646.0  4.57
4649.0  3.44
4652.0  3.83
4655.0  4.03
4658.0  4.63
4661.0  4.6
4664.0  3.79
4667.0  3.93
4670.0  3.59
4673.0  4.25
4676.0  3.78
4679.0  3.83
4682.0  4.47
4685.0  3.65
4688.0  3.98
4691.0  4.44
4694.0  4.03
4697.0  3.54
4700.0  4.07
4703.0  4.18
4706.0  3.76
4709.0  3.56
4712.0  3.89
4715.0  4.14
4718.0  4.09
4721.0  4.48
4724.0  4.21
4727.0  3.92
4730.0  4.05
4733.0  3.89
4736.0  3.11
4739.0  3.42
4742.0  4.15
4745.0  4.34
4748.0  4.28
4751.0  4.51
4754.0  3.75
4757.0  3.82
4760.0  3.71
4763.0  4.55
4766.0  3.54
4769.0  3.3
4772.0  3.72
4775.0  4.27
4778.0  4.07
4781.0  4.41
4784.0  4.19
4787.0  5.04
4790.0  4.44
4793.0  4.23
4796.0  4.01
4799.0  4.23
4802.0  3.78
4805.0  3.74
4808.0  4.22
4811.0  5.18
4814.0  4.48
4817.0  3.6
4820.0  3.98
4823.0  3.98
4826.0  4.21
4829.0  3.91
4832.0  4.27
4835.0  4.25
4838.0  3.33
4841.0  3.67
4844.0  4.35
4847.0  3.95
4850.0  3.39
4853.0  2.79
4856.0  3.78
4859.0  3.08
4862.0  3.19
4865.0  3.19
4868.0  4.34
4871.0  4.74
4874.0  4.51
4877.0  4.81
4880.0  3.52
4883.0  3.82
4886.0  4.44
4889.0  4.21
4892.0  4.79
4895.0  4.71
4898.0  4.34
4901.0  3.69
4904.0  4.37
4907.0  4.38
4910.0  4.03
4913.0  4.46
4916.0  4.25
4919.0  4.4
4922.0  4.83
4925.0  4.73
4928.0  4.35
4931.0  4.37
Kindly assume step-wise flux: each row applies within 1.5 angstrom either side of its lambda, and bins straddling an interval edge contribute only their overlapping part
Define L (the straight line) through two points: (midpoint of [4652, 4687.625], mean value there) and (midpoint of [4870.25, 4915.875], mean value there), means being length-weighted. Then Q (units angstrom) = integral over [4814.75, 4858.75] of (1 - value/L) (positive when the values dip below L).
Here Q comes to 4.5 angstrom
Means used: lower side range 4.04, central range 3.81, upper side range 4.31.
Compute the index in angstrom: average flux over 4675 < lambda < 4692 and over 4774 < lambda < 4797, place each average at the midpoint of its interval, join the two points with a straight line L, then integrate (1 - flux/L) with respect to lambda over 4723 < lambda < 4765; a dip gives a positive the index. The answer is 2.39 angstrom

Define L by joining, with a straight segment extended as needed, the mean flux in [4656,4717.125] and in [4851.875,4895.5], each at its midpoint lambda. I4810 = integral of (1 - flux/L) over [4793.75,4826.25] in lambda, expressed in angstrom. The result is -1.1 angstrom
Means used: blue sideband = 4.01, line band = 4.13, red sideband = 3.99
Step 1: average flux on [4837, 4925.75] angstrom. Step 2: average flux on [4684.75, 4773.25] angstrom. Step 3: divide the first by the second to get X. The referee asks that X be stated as 1.0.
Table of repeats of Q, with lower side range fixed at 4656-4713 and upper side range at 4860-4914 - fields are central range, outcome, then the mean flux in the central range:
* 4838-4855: 2.21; 3.61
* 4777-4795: -1.33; 4.39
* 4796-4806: 0.40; 3.94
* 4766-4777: 0.90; 3.75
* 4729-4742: 1.23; 3.66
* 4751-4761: 0.47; 3.88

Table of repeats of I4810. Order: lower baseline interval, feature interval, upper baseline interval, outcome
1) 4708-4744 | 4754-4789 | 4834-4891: -1.3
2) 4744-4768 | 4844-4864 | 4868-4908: 3.9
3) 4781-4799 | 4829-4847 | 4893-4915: 1.5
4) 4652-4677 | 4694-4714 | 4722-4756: 0.8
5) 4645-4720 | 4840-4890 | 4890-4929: 5.3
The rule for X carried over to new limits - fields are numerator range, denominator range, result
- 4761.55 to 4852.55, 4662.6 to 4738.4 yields 1.03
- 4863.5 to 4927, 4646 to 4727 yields 1.07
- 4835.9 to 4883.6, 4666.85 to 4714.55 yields 0.96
